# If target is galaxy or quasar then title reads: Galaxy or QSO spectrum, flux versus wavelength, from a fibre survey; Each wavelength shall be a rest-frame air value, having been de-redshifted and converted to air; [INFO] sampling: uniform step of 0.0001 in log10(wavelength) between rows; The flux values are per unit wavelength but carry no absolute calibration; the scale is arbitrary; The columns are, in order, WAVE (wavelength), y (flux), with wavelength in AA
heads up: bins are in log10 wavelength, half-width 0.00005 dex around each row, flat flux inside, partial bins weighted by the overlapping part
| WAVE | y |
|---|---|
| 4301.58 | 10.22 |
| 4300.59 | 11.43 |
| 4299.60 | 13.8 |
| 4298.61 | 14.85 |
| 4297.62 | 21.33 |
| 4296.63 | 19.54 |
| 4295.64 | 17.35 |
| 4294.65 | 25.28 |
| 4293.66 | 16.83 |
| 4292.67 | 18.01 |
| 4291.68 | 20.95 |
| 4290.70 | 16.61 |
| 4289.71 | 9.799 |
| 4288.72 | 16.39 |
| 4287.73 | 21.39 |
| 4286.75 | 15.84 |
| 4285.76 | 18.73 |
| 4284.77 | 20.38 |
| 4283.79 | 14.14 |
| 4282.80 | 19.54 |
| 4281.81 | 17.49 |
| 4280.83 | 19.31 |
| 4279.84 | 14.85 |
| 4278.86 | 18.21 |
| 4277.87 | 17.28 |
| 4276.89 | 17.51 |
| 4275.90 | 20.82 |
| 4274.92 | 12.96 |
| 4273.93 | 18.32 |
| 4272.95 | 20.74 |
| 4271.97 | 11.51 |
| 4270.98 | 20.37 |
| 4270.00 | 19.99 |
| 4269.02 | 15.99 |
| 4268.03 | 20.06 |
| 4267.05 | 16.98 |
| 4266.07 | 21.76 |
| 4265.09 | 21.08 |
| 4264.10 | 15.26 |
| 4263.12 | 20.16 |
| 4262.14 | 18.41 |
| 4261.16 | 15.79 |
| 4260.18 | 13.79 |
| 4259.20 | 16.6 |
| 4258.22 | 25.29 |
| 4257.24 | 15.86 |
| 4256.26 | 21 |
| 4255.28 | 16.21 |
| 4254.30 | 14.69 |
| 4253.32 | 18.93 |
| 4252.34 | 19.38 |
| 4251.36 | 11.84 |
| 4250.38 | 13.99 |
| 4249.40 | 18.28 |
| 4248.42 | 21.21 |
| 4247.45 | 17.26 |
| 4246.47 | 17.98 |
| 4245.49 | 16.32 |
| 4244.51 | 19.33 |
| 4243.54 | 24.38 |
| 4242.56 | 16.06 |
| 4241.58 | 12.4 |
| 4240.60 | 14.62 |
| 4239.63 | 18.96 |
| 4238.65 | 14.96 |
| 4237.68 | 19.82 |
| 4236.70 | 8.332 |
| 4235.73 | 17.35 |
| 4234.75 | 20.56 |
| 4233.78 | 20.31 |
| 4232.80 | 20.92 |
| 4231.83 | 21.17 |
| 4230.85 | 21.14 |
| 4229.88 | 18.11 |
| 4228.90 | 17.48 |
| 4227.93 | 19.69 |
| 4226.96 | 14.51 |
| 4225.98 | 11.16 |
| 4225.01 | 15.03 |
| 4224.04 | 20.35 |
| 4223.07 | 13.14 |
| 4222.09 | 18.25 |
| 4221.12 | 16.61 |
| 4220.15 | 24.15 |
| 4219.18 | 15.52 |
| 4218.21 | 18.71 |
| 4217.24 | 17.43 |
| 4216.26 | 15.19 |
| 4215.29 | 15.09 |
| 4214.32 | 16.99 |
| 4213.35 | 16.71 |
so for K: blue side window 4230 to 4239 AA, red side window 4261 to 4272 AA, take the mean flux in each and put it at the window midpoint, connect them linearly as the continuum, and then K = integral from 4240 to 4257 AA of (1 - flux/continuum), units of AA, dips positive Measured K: 1.0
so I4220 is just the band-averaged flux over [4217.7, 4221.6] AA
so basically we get 18.8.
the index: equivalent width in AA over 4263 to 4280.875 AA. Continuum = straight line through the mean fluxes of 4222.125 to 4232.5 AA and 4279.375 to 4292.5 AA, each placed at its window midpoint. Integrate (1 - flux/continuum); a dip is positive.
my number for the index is -0.7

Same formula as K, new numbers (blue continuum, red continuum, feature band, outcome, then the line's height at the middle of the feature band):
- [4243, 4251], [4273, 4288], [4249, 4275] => 0.72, 18.2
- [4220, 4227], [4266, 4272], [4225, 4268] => -0.67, 17.4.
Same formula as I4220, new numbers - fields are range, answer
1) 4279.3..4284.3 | 17.1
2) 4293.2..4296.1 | 19.9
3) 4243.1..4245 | 21.9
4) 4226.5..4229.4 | 17.3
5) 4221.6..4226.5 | 15.6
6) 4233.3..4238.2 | 17.3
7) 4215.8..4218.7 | 17.1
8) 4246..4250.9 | 17.7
